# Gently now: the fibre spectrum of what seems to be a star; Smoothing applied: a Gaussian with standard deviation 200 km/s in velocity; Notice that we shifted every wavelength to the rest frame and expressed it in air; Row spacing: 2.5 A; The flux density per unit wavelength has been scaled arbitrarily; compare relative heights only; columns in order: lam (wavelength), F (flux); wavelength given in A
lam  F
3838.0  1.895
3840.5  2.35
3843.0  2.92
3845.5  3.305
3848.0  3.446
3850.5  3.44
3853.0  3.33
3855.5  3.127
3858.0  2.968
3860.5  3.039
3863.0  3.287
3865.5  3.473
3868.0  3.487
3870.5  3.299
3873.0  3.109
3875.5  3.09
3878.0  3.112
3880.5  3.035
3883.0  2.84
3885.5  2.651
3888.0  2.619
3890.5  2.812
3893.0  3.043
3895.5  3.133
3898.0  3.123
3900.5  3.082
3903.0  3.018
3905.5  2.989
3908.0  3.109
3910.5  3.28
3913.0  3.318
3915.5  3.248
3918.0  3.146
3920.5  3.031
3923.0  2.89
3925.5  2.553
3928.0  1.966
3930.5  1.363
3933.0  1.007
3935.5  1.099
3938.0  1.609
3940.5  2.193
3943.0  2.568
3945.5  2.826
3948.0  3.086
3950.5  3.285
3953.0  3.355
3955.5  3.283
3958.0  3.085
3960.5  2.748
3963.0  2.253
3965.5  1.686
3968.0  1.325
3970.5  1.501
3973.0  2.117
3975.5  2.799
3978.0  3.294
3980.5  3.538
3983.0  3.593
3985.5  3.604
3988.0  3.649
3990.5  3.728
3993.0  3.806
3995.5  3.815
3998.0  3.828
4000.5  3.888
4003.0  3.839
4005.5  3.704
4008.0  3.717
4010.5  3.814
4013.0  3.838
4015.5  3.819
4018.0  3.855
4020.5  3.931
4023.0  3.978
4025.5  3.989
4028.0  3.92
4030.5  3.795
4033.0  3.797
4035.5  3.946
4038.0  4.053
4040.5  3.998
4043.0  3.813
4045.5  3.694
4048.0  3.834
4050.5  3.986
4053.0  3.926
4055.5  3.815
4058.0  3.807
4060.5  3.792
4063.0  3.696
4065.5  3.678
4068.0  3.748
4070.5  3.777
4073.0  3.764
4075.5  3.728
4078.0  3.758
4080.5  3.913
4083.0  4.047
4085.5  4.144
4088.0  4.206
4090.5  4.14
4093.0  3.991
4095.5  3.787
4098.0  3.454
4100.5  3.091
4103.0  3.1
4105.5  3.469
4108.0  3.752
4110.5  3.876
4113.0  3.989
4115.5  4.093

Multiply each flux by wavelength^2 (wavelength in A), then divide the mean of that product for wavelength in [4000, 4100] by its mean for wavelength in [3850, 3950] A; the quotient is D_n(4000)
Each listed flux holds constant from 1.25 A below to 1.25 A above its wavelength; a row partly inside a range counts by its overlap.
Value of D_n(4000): 1.5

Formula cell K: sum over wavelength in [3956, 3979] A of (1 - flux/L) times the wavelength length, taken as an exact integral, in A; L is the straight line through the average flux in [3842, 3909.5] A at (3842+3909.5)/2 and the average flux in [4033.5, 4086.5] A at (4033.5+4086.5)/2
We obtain 7.6 A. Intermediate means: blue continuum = 3.11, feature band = 2.33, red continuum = 3.85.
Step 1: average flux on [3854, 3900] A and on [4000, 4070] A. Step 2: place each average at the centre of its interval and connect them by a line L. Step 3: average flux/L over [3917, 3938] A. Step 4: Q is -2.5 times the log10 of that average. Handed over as 0.50 mag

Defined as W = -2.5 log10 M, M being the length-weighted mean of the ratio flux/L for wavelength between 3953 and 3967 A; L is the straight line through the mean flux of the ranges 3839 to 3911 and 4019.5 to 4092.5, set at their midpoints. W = 0.29 mag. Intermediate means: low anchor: 3.08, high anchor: 3.89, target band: 2.65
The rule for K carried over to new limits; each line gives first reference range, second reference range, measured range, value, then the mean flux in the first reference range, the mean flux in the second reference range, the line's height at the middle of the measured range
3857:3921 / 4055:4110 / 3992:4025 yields -3.1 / 3.09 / 3.76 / 3.5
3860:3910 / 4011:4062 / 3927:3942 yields 8.0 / 3.07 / 3.88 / 3.33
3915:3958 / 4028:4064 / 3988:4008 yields -3.2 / 2.5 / 3.86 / 3.26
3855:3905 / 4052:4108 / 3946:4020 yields 4.2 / 3.07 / 3.76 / 3.43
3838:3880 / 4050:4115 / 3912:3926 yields 1.1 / 3.13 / 3.79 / 3.31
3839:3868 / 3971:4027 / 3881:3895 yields 1.9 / 3.16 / 3.62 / 3.27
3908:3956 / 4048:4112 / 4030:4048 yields -2.2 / 2.59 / 3.78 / 3.45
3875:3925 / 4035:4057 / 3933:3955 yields 5.7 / 3.02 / 3.89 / 3.28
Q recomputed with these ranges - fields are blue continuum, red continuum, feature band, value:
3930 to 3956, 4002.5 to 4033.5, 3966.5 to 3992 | 0.069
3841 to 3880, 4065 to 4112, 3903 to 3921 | 0.059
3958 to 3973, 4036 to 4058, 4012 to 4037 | -0.158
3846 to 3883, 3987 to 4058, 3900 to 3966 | 0.303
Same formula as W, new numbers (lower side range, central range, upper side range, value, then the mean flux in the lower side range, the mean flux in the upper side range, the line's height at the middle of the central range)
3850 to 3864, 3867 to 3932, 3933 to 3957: -0.02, 3.18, 2.51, 2.86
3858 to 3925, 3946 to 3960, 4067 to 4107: 0.04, 3.08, 3.76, 3.29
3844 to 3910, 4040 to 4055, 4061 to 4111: -0.07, 3.12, 3.75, 3.64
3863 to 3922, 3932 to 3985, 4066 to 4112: 0.30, 3.09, 3.76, 3.32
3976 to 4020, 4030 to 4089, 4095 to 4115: -0.07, 3.71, 3.58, 3.63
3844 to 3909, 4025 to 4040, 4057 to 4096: -0.06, 3.11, 3.88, 3.71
